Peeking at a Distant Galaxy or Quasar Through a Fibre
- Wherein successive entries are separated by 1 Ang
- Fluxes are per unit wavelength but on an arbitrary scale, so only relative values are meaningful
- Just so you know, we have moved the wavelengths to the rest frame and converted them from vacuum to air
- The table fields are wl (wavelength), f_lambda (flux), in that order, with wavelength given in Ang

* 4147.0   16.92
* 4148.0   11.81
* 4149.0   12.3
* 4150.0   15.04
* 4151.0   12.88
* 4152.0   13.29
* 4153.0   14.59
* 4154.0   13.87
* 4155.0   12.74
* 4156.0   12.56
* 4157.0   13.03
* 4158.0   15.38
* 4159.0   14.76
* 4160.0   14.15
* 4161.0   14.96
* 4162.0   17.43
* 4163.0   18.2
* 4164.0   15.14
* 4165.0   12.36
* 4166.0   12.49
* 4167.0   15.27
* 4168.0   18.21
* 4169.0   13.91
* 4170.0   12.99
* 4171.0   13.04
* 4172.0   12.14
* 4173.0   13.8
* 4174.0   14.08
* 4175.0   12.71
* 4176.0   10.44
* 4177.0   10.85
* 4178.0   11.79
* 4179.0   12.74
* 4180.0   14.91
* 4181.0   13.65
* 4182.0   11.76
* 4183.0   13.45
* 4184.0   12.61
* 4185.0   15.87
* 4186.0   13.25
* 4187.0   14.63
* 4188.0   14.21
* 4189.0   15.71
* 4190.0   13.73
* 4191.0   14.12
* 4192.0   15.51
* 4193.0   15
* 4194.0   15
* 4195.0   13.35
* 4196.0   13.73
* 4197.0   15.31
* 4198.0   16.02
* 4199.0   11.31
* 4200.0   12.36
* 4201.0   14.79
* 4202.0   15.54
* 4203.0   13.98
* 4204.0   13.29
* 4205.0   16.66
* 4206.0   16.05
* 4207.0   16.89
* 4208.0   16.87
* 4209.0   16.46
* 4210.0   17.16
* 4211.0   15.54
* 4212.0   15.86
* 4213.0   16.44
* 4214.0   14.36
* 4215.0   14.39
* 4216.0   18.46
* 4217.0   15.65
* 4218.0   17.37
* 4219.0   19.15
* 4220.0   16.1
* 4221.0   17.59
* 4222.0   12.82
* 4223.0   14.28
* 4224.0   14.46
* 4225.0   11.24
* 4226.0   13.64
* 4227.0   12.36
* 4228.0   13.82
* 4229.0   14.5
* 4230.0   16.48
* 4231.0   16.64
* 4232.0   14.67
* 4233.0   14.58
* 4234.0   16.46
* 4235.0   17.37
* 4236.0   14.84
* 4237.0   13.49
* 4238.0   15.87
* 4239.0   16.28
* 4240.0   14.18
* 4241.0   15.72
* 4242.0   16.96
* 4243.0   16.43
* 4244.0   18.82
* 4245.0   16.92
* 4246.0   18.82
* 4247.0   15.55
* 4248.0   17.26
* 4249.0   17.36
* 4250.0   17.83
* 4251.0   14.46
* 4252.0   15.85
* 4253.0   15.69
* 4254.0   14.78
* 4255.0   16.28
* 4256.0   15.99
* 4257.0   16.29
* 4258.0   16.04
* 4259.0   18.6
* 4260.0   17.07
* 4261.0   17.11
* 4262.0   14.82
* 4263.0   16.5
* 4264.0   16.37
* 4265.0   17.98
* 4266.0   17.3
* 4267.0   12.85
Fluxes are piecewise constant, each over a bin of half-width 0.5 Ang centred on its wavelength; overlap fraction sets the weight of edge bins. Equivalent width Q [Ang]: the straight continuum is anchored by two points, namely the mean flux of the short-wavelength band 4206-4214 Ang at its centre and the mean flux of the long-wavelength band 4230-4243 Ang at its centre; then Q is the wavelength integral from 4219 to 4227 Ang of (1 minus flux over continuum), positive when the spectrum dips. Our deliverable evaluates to 0.8 Ang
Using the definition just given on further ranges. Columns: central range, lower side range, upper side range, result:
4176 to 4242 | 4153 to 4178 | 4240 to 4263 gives 1.88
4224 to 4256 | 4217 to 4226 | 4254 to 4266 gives 0.59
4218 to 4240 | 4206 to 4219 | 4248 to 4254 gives 1.62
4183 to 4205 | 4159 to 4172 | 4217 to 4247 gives 1.18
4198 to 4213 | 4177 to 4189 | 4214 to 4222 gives 0.20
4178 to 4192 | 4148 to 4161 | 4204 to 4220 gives 1.15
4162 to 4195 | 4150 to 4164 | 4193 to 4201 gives 0.74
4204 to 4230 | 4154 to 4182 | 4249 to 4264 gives -0.58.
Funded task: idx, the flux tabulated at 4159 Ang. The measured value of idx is 14.76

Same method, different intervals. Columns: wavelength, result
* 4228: 13.82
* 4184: 12.61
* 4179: 12.74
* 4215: 14.39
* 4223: 14.28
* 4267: 12.85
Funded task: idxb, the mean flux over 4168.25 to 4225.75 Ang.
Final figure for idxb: 14.5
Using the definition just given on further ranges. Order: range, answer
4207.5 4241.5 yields 15.4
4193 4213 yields 15.1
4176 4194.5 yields 13.7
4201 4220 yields 16.1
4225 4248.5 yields 15.6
